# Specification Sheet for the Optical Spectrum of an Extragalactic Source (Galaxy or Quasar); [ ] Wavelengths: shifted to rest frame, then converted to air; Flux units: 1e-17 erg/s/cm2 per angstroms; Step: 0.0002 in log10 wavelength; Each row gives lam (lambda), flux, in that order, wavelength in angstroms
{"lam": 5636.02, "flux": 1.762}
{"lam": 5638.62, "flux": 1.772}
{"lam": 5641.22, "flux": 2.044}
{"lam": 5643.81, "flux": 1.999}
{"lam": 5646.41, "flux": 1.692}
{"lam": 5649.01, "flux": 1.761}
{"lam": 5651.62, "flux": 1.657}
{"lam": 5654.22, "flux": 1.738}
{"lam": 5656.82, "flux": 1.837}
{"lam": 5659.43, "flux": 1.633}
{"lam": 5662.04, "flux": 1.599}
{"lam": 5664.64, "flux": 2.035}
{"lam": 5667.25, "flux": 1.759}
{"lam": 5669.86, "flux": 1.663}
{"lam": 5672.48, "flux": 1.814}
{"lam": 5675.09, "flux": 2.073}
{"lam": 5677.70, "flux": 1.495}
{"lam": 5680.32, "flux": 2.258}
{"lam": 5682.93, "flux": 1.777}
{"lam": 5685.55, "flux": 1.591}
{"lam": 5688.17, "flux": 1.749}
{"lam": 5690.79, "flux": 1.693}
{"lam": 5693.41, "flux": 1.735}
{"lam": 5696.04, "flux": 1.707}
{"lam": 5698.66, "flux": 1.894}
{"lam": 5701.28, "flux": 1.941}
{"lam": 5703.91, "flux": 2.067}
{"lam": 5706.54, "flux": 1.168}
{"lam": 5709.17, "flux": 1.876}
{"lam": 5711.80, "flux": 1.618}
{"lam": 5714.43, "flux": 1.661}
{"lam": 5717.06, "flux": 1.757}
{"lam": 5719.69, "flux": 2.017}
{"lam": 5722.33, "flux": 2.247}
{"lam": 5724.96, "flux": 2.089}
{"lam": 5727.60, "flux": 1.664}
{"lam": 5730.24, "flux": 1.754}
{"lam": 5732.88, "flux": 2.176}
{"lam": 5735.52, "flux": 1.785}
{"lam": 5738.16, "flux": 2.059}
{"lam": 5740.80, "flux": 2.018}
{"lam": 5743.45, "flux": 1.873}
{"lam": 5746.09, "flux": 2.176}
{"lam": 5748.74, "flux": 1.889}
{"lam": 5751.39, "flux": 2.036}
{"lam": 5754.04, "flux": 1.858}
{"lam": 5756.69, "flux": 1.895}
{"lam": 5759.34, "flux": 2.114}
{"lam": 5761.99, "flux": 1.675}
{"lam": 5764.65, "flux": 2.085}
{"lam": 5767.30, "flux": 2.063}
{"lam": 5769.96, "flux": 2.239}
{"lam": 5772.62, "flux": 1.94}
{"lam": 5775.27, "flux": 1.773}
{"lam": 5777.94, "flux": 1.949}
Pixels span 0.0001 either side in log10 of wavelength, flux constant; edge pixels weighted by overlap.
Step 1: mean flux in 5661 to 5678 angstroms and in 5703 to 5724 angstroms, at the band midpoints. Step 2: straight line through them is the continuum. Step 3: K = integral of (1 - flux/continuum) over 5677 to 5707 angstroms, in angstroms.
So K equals 0.4 angstroms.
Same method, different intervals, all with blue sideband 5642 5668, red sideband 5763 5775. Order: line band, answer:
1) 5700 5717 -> 1.59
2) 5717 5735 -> -0.19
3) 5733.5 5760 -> 0.26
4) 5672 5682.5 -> -0.44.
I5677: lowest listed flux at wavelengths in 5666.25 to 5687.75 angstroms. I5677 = 1.495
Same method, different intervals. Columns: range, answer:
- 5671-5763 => 1.168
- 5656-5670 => 1.599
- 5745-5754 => 1.889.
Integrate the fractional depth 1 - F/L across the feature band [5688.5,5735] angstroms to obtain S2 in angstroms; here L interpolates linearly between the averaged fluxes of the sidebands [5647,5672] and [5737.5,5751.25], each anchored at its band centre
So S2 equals 1.9 angstroms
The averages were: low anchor 1.74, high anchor 2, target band 1.82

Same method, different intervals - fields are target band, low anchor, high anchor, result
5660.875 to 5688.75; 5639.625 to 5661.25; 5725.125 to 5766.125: 0.4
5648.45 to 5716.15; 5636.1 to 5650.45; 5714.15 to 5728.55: 4.5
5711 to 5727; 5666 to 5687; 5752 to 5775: -0.1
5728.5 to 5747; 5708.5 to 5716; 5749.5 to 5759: -1.1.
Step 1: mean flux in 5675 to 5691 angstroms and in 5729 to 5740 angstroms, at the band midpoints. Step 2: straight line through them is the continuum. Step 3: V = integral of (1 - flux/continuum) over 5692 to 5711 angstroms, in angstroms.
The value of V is 0.9 angstroms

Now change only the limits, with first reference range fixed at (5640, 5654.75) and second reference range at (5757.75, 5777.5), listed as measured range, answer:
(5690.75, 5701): 0.5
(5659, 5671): 0.6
